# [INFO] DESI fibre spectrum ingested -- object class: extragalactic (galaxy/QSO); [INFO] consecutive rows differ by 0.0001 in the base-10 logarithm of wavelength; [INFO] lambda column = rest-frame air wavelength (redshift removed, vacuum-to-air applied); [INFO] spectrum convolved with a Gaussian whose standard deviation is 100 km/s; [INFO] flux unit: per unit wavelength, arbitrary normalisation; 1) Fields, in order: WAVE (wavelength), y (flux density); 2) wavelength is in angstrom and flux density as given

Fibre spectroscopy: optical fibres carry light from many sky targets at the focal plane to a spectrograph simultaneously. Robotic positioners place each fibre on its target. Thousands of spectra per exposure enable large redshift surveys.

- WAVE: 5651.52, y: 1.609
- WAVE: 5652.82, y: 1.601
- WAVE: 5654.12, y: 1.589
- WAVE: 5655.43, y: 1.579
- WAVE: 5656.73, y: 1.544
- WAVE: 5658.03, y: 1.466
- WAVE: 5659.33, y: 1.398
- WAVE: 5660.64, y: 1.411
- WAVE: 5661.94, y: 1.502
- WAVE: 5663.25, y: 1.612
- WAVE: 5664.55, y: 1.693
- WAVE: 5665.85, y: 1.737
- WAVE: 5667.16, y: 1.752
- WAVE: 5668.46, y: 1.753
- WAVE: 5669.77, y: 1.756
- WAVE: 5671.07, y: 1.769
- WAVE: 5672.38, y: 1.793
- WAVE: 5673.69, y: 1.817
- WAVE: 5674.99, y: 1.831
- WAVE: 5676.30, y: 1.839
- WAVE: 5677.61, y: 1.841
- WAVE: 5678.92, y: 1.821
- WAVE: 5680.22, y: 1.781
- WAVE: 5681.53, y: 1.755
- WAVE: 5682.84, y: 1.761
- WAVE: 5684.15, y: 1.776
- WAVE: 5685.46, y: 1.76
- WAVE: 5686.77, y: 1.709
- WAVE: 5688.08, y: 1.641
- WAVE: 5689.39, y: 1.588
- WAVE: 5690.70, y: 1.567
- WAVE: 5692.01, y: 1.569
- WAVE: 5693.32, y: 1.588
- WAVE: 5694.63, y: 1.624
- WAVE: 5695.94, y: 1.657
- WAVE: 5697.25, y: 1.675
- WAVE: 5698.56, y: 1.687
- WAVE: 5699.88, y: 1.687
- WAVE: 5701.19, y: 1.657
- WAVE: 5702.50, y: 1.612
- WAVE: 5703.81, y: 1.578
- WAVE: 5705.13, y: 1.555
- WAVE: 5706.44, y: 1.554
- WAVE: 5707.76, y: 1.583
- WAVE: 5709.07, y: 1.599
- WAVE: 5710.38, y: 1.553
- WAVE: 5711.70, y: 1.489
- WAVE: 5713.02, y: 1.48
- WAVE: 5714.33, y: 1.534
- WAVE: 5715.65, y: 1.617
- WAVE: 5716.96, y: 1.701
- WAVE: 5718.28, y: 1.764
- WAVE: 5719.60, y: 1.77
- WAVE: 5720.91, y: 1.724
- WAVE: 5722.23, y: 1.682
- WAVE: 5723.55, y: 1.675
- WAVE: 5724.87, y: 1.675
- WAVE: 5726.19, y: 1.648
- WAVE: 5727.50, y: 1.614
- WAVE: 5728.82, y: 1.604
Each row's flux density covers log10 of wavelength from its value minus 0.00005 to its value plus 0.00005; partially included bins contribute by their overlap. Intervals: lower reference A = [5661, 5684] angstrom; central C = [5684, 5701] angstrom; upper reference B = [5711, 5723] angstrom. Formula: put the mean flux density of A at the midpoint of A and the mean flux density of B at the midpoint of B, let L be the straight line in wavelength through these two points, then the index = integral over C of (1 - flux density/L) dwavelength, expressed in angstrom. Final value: 0.5 angstrom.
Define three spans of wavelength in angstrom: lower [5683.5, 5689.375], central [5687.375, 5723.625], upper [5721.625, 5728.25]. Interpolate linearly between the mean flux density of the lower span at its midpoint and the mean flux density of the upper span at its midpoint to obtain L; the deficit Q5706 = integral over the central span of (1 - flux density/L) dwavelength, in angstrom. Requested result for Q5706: 1.3 angstrom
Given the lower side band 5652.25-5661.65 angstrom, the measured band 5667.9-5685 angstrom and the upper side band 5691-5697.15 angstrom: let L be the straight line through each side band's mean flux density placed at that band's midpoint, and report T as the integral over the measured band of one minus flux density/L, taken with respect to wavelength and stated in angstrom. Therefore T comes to -2.5 angstrom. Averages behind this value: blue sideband 1.51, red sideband 1.61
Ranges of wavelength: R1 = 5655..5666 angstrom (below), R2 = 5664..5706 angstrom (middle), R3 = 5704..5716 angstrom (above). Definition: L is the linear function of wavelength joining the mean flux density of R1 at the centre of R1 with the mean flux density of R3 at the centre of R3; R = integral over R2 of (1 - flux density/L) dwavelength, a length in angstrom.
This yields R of -4.4 angstrom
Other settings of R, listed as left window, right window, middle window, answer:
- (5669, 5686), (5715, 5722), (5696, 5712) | 1.2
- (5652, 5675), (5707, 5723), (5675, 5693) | -1.0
